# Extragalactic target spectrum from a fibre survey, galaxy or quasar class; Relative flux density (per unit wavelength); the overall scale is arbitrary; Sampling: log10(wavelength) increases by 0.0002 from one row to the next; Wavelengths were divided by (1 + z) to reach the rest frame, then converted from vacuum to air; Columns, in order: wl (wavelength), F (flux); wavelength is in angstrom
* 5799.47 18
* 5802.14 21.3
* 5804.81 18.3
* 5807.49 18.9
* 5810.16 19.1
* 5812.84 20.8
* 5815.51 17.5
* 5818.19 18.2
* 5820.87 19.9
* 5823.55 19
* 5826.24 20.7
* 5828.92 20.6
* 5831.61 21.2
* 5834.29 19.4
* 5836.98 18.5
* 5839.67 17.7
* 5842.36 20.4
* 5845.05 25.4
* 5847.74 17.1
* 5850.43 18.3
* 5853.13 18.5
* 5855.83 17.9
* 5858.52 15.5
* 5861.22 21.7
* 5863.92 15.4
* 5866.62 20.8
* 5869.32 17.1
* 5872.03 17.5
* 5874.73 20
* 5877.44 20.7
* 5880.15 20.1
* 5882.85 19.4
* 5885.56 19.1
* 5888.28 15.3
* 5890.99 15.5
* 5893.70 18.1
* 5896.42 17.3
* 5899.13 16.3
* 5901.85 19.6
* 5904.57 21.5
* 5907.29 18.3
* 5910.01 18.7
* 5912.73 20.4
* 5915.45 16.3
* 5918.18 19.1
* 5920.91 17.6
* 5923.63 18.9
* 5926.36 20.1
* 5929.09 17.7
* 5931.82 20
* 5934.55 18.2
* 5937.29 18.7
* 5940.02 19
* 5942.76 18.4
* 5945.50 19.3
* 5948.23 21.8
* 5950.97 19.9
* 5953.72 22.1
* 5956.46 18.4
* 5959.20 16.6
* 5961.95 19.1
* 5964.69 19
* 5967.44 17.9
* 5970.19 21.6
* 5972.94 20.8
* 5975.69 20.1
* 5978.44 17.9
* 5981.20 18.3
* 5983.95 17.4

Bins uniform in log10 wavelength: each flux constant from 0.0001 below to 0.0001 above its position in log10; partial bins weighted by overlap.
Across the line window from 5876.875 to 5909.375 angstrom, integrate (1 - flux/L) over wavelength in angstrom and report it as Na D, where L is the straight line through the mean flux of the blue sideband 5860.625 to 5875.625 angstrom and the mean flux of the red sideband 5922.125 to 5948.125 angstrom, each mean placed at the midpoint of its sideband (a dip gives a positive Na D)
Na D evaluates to 0.6 angstrom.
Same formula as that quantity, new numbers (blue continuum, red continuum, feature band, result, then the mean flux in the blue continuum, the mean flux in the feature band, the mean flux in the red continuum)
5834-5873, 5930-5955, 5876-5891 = 0.3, 18.7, 18.6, 19.7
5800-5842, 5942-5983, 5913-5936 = 1.0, 19.4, 18.6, 19.4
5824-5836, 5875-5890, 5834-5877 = 1.7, 20.3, 18.8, 18.9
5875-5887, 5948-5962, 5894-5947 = 2.5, 19.8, 18.7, 19.5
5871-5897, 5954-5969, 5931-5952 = -1.0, 18.3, 19.4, 18.5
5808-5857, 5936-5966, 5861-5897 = 1.9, 19.5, 18.3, 19.3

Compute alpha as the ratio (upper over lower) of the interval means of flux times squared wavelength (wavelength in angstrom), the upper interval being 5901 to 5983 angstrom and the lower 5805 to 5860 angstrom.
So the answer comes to 1.04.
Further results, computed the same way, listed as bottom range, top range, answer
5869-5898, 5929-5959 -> 1.09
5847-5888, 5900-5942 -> 1.04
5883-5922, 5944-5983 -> 1.10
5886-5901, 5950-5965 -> 1.17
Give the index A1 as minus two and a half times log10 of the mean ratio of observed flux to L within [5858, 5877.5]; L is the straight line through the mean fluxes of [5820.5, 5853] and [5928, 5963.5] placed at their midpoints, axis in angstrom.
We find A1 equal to 0.06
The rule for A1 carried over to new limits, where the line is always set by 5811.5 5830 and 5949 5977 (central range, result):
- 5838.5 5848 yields -0.055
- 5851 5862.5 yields 0.067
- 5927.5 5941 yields 0.048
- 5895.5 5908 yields 0.051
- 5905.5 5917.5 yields 0.056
